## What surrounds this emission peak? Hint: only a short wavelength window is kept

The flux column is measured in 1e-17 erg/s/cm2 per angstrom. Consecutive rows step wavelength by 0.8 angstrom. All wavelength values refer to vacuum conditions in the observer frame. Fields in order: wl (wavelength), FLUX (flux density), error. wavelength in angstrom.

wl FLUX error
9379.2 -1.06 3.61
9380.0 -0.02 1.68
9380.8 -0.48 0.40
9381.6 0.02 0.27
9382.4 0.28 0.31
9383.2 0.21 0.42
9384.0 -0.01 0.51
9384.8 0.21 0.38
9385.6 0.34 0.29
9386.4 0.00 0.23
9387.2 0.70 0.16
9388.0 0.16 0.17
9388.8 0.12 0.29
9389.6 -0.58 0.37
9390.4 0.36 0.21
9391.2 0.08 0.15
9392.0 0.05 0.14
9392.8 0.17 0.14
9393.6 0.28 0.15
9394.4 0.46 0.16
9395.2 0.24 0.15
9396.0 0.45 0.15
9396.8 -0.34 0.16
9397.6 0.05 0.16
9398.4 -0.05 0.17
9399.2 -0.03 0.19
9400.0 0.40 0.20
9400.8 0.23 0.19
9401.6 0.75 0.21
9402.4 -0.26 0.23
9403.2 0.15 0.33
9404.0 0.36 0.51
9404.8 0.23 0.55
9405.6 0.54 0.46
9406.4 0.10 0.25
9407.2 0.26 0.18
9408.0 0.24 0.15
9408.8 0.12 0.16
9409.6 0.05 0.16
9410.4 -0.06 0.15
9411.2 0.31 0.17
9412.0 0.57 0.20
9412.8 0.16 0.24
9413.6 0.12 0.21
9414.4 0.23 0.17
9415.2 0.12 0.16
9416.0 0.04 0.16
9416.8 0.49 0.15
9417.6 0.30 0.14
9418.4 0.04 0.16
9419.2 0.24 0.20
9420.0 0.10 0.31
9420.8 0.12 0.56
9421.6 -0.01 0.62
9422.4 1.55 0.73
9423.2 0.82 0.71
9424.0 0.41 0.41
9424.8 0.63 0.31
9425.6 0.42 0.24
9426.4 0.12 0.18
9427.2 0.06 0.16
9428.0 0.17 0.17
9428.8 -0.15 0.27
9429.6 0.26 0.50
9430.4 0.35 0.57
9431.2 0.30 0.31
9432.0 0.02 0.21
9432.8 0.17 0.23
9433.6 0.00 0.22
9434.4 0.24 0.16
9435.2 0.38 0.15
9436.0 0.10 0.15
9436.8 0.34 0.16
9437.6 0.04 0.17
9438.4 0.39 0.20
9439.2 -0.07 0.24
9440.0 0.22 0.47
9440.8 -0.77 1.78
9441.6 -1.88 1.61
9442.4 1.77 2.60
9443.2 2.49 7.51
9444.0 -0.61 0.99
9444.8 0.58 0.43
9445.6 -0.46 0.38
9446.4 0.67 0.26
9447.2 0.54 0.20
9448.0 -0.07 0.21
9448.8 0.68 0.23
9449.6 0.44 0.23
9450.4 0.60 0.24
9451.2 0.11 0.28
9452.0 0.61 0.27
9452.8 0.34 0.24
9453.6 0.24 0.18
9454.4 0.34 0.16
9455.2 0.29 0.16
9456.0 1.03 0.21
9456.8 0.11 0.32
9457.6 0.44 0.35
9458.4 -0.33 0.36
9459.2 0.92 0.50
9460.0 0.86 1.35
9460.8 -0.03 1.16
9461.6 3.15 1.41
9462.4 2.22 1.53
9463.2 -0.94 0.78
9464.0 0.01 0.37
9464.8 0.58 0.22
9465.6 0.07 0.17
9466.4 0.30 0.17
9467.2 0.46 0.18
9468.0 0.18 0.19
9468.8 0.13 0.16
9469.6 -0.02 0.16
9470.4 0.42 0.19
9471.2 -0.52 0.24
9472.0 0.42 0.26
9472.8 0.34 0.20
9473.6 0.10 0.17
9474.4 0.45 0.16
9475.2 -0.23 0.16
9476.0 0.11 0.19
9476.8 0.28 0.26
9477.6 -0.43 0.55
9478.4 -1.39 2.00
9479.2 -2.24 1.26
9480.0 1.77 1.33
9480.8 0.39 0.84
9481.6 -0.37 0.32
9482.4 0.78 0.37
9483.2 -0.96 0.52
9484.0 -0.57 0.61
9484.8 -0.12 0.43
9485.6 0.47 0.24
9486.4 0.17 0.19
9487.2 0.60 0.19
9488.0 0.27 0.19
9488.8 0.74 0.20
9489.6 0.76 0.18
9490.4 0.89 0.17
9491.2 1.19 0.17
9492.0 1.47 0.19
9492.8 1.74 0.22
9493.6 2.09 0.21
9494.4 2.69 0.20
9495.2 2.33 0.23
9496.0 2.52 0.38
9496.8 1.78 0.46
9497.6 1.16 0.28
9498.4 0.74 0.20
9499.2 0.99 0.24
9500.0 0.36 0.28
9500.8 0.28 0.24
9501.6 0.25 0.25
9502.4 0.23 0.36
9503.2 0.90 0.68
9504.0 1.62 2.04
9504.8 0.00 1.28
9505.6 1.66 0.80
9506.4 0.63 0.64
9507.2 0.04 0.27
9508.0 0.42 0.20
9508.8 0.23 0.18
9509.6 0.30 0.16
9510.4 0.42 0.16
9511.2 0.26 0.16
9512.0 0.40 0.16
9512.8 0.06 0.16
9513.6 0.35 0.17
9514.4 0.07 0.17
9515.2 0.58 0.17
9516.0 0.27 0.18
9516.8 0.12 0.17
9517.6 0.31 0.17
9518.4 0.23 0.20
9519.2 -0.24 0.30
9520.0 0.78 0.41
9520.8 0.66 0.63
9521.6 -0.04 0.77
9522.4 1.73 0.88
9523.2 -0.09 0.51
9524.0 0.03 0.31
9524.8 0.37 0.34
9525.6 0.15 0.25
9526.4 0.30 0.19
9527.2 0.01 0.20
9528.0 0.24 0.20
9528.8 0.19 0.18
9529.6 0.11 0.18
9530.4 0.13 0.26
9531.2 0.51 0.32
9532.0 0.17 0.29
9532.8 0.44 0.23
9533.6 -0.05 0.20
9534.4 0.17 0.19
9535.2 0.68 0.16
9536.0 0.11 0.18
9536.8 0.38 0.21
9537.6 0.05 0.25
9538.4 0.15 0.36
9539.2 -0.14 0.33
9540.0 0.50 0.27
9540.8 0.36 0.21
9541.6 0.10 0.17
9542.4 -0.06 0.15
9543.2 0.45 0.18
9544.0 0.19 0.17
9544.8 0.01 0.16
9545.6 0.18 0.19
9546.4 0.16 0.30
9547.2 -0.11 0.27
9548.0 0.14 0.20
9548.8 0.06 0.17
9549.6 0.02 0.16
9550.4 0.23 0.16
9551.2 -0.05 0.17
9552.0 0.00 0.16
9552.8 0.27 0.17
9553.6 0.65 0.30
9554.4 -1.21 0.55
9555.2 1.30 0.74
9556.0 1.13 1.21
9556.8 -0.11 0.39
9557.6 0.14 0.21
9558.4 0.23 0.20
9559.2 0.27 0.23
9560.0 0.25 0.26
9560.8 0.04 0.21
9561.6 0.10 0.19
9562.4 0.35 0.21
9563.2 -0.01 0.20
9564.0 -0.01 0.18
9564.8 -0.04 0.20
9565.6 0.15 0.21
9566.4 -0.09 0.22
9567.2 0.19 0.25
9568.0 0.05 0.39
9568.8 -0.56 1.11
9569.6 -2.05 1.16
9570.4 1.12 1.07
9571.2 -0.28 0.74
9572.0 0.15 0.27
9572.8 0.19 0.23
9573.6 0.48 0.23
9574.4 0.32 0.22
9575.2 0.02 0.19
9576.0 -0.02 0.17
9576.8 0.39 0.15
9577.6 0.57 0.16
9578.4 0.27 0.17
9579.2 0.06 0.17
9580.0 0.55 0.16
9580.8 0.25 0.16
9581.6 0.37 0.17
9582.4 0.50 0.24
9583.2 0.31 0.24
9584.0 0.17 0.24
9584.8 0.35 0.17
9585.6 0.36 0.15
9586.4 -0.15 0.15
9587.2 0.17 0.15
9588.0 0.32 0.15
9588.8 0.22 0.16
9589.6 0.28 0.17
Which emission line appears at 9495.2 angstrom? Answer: H-beta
